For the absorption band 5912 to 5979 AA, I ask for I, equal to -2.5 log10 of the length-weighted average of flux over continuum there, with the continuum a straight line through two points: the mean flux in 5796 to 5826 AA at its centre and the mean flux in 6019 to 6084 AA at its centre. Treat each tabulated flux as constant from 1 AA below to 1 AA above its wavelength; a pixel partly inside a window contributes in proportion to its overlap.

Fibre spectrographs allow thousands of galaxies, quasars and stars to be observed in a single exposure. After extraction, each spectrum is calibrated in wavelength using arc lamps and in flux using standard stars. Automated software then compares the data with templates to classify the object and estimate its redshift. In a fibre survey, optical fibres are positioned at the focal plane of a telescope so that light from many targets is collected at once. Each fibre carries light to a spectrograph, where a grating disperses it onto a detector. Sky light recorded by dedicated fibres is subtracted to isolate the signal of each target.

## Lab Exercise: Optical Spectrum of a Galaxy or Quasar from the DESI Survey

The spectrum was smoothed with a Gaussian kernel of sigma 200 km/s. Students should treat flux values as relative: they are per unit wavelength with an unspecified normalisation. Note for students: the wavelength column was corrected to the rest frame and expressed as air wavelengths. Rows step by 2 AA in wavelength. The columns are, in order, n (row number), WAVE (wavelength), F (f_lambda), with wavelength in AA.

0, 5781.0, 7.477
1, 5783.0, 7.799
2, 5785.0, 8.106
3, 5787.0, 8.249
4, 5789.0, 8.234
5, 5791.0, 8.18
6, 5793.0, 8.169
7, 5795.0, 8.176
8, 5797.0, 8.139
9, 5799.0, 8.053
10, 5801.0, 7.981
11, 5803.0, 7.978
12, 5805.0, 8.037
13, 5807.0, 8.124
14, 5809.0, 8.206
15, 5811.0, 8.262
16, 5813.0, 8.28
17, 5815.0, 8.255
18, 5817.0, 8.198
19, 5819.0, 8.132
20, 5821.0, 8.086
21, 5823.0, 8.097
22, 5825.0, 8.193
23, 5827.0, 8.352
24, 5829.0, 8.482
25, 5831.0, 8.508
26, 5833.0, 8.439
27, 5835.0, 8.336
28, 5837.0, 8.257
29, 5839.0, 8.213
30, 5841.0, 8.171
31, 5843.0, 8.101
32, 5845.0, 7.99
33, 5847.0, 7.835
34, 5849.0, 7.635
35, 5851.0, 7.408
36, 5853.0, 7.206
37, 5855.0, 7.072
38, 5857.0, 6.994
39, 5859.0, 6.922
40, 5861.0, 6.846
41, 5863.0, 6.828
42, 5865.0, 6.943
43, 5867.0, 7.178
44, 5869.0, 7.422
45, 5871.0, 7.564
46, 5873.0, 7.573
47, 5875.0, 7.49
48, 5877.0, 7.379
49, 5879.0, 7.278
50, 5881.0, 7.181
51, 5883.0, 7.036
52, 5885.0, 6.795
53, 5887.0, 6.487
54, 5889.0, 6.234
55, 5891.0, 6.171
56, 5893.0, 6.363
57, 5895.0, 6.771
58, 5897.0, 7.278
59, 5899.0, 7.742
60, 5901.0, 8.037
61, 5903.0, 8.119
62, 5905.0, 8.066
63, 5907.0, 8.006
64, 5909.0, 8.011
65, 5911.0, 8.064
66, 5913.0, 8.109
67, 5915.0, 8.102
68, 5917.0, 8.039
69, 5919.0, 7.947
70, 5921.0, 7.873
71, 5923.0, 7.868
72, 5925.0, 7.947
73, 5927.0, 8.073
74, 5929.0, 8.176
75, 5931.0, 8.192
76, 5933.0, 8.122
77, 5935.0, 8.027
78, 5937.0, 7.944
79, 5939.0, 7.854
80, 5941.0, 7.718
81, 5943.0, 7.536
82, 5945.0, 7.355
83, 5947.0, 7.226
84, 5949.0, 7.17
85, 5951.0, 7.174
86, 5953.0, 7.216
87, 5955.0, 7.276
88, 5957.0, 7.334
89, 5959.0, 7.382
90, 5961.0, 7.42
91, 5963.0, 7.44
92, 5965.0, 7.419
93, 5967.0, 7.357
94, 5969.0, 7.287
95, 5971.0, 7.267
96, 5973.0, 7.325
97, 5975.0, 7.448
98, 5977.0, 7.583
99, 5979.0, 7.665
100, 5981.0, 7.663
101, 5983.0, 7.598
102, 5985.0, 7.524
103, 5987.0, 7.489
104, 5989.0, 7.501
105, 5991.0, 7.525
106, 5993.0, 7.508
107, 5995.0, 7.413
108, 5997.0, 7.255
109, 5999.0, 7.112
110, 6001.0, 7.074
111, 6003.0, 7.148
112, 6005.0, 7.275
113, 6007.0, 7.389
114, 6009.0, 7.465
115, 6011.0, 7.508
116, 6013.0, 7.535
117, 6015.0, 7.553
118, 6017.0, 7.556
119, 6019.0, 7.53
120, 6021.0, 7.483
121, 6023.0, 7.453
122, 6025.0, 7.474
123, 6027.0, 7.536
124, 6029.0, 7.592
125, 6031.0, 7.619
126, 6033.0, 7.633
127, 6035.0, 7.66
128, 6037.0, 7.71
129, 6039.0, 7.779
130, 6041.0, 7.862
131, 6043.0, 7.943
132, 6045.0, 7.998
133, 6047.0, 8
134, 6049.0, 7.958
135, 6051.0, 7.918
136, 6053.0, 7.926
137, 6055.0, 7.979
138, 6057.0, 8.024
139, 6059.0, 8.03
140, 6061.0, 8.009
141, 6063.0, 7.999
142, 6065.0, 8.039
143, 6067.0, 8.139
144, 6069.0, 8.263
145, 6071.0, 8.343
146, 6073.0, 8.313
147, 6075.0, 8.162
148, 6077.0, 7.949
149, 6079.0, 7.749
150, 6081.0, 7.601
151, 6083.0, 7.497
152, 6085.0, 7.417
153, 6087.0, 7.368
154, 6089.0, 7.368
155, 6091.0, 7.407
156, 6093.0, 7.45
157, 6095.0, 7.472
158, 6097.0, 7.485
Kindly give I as 0.05 mag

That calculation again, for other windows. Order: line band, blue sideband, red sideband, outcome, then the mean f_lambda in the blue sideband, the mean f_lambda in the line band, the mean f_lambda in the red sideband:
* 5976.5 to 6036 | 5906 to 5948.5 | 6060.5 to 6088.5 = 0.06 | 7.91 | 7.48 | 7.91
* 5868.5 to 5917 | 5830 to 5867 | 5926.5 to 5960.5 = 0.03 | 7.64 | 7.4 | 7.62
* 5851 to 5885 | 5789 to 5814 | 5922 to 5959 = 0.11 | 8.14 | 7.18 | 7.67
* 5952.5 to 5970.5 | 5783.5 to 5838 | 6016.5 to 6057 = 0.08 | 8.2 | 7.35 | 7.74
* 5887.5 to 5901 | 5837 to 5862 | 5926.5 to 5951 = 0.12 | 7.56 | 6.84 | 7.75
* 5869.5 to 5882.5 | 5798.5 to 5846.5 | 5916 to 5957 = 0.08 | 8.19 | 7.4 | 7.73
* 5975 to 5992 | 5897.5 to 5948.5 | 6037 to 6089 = 0.05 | 7.91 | 7.56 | 7.92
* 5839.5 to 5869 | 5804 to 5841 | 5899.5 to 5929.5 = 0.11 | 8.25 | 7.38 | 8.02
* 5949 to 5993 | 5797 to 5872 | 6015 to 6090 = 0.06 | 7.86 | 7.42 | 7.8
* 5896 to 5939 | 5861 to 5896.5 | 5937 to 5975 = -0.11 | 6.98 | 7.98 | 7.39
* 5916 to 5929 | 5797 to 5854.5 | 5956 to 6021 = -0.04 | 8.09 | 7.97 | 7.42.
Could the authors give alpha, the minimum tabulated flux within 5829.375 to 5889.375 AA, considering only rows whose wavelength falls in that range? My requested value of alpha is 6.234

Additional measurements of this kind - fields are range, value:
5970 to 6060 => 7.074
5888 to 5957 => 6.171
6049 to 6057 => 7.918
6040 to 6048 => 7.862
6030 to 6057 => 7.619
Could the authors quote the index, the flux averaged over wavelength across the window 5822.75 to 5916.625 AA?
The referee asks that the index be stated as 7.56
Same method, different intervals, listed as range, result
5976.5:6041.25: 7.5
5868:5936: 7.57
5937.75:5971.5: 7.38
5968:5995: 7.49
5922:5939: 8.03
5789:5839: 8.21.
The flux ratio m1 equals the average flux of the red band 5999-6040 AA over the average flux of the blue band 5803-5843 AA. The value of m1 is 0.91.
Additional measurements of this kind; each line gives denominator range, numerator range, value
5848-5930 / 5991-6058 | 1.02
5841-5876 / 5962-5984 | 1.01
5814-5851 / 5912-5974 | 0.94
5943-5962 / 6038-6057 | 1.09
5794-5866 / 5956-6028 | 0.94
